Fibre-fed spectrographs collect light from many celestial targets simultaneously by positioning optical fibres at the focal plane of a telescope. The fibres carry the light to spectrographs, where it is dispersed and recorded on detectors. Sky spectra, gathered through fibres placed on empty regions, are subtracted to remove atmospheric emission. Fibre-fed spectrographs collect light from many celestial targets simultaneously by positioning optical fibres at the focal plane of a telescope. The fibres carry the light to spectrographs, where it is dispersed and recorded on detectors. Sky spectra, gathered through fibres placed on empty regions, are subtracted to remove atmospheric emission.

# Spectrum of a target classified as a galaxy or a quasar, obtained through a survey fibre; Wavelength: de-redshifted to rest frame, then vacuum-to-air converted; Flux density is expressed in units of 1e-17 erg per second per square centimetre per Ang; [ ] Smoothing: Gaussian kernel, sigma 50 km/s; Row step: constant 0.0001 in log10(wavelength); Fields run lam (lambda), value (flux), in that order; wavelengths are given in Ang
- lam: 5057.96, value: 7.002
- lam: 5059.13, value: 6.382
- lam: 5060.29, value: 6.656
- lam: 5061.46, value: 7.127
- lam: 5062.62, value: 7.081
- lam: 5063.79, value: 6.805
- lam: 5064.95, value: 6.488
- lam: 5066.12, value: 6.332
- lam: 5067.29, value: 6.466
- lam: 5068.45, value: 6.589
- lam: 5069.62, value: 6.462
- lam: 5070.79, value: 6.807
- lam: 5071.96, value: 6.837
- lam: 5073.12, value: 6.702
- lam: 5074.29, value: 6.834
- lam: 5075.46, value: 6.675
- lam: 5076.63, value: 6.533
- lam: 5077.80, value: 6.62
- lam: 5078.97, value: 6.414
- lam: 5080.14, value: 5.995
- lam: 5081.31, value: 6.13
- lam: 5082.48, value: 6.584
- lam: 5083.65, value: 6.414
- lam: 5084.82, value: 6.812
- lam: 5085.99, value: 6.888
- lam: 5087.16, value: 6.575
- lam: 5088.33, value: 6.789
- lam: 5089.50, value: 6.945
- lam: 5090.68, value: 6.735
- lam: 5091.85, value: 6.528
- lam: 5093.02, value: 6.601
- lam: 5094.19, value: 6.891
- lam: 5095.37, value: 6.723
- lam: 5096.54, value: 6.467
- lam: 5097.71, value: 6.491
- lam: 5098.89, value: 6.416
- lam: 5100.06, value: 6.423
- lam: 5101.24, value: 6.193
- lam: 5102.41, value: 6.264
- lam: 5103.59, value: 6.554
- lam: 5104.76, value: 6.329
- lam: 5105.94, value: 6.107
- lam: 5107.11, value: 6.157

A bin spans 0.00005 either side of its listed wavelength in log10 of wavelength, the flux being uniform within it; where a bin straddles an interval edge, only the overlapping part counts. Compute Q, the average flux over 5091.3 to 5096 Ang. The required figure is 6.69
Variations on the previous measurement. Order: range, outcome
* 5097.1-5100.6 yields 6.45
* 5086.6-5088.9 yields 6.69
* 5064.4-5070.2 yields 6.46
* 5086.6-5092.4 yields 6.71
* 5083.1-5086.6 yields 6.71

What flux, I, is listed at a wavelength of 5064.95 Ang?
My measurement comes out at 6.488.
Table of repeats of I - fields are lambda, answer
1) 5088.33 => 6.789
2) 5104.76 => 6.329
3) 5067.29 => 6.466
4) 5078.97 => 6.414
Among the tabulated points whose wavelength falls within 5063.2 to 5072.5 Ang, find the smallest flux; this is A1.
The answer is 6.332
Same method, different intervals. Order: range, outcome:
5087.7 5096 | 6.528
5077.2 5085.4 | 5.995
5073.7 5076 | 6.675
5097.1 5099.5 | 6.416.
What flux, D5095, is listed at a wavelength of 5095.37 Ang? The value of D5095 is 6.723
